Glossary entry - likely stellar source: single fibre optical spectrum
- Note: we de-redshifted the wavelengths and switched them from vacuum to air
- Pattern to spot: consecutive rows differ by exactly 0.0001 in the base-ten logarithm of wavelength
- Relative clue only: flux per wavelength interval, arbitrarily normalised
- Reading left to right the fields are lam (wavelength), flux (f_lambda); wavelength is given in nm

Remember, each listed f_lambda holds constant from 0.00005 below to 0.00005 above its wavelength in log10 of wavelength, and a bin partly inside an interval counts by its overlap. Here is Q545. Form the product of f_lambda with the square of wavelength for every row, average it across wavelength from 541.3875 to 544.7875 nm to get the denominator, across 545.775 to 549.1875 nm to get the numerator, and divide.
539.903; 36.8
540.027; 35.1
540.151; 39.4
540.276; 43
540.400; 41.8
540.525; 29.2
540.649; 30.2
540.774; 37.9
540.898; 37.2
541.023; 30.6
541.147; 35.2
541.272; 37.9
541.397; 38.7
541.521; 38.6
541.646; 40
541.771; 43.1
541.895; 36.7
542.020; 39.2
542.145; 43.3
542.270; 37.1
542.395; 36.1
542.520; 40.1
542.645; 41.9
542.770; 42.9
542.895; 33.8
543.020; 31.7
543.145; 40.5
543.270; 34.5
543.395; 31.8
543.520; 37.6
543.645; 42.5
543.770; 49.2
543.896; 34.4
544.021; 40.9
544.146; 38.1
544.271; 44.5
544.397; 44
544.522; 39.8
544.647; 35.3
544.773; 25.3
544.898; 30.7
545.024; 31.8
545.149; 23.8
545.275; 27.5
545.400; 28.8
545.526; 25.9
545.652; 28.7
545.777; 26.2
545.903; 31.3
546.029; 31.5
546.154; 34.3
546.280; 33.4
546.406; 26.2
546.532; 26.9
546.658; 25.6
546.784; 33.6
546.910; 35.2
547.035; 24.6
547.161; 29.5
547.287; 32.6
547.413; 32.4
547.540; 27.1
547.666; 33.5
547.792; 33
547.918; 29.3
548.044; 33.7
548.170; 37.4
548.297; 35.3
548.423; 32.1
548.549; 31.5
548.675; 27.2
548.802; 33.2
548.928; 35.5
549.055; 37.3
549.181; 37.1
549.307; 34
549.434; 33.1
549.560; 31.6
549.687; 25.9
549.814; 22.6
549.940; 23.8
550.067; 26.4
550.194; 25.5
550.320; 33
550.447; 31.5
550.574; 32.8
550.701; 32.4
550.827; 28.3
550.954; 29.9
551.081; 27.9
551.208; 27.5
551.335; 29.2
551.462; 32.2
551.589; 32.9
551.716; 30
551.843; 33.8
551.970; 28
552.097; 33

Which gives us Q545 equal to 0.8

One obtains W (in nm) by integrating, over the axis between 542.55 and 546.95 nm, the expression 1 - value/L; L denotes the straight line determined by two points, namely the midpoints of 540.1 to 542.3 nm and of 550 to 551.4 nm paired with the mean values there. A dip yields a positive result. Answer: 0.088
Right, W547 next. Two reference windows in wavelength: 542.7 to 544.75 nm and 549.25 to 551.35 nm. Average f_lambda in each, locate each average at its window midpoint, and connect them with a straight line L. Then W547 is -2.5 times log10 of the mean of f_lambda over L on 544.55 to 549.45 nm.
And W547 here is 0.085 mag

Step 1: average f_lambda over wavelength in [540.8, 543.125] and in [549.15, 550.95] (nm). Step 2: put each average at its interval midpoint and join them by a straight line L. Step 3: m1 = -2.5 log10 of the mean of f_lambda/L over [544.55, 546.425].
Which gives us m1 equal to 0.16 mag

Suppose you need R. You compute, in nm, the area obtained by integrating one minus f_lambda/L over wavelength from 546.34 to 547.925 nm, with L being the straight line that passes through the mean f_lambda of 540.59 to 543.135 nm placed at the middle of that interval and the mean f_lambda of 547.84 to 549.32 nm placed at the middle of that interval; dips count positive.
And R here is 0.21 nm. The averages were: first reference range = 37.7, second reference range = 33.6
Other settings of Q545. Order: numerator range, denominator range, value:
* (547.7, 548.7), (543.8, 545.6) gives 0.98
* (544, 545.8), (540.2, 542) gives 0.89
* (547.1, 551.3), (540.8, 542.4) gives 0.84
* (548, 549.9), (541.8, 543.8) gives 0.86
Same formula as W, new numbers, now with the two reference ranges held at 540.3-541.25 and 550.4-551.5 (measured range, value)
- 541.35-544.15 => -0.388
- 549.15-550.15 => 0.058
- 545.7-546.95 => 0.079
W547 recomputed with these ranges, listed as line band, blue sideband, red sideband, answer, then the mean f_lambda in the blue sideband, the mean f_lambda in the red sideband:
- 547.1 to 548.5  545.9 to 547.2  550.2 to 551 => -0.07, 30.2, 31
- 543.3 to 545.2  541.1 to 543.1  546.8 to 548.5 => -0.02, 38.5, 32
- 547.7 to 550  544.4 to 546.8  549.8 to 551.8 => -0.08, 30.1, 29.3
